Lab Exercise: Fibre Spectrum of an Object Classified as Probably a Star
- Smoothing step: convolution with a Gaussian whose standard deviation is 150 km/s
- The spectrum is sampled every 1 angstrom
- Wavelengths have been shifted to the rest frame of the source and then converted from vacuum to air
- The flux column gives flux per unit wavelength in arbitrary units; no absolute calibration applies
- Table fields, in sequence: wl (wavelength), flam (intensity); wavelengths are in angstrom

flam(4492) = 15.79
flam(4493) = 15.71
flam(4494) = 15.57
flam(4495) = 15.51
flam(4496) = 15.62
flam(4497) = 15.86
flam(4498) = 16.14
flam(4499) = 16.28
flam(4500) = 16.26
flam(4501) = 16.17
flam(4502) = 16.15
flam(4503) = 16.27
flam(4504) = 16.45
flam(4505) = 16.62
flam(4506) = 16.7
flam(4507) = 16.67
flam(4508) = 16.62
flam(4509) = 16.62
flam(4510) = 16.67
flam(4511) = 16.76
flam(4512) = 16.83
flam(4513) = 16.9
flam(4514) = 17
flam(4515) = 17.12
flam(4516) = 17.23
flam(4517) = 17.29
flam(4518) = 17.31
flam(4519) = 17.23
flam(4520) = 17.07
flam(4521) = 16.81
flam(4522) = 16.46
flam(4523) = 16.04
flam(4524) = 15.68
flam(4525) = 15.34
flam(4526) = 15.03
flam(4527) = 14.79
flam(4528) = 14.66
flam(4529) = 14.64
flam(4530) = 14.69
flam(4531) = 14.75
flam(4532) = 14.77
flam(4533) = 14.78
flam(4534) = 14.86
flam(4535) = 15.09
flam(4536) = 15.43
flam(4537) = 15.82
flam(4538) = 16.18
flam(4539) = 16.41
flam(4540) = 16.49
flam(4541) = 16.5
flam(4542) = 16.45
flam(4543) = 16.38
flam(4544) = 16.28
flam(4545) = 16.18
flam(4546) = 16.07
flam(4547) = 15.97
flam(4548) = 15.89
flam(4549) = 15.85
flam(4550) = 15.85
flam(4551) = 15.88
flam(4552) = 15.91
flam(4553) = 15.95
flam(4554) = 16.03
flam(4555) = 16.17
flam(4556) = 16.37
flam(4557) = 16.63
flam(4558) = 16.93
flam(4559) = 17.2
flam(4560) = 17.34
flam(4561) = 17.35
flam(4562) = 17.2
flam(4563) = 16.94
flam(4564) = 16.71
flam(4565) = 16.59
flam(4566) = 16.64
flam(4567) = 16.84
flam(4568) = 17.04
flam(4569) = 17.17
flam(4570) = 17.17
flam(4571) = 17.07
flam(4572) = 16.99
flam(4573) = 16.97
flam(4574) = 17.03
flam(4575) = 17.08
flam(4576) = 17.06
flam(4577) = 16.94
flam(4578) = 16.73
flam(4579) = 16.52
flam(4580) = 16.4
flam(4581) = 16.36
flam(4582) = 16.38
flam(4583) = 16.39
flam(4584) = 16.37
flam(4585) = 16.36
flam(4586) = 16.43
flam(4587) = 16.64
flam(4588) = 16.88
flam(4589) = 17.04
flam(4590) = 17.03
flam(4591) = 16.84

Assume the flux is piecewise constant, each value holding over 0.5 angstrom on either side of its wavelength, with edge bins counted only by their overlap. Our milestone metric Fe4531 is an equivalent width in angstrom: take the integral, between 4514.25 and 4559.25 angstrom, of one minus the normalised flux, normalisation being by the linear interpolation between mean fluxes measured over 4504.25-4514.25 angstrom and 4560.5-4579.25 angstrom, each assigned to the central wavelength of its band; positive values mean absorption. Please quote 2.19 angstrom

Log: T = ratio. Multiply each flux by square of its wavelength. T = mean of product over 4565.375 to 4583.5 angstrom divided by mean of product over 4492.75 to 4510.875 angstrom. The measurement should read 1.07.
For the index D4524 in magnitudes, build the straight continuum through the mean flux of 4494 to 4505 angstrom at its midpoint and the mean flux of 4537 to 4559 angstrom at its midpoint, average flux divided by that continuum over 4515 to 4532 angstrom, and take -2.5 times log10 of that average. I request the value 0.01 mag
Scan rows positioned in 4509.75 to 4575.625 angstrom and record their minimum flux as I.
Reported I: 14.64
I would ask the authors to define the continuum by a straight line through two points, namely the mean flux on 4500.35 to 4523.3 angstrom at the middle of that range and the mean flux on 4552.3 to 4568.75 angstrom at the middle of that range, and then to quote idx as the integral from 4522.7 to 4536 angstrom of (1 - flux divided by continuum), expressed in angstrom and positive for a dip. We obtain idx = 1.38 angstrom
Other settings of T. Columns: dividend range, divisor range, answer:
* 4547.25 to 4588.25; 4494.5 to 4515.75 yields 1.04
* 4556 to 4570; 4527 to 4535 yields 1.16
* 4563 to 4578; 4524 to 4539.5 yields 1.14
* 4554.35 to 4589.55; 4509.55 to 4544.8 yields 1.07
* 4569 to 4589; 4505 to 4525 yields 1.03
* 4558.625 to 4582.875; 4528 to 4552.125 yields 1.09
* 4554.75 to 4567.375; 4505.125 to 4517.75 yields 1.02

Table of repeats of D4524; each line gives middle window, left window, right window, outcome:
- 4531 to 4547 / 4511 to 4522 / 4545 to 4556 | 0.035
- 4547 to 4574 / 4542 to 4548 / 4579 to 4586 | -0.024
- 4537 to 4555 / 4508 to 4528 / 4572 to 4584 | 0.031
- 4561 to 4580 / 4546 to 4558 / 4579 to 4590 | -0.038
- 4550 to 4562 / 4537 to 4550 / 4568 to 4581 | -0.003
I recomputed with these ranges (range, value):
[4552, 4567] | 15.91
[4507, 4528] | 14.66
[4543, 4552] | 15.85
